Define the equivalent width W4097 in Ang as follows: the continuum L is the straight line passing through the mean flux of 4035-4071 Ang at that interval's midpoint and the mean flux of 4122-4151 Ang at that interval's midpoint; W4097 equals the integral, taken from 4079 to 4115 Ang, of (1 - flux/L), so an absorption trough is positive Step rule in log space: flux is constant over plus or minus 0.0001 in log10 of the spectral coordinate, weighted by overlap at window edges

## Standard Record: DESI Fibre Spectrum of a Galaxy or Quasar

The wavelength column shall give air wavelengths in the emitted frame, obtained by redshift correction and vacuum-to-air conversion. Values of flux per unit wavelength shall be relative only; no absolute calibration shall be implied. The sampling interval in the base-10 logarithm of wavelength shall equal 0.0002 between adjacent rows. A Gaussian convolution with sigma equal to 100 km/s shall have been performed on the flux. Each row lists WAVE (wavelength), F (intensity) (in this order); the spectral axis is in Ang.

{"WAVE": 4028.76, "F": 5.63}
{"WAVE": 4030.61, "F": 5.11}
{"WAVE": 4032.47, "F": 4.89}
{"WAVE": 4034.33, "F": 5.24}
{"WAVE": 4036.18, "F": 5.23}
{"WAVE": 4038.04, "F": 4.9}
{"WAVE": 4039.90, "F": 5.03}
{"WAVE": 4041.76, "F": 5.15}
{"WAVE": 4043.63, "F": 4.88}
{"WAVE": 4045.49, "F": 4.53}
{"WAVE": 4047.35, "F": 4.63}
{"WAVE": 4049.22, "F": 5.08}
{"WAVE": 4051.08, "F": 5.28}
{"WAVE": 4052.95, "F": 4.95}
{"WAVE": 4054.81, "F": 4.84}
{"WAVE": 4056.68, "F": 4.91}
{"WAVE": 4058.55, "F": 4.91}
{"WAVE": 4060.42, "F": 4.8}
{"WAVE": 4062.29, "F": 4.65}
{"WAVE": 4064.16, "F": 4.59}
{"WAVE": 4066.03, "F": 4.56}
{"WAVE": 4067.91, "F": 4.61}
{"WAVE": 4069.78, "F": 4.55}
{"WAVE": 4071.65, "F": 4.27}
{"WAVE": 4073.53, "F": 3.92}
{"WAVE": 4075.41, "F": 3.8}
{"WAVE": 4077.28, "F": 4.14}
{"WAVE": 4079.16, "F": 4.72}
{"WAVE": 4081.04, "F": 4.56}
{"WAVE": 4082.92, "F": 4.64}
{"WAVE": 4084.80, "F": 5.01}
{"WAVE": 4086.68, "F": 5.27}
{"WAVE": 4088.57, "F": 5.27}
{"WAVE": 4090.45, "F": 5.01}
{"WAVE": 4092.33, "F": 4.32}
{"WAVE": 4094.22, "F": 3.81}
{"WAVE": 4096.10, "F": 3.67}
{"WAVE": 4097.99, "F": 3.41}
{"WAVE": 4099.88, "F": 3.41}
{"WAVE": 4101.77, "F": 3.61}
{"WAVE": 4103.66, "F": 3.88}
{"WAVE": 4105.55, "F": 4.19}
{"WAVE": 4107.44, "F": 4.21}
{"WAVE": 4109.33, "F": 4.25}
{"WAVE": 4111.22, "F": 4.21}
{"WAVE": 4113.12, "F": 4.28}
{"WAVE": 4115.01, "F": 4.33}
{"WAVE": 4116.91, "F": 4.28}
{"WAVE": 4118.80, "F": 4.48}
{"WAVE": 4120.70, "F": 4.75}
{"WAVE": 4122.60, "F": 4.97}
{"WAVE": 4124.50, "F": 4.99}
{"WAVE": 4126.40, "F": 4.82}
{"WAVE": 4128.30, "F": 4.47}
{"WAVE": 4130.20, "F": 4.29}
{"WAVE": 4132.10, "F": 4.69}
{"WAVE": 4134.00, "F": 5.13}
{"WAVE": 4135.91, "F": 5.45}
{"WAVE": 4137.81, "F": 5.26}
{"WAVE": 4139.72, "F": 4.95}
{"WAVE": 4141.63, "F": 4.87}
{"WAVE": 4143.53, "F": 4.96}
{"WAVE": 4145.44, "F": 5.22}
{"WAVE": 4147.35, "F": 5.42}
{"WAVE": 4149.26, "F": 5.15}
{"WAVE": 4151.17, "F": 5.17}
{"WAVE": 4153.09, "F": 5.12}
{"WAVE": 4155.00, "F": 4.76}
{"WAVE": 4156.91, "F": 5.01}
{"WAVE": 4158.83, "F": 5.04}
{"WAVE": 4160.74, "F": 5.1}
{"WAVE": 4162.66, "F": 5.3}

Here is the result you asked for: 4.6 Ang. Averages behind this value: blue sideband 4.85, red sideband 4.98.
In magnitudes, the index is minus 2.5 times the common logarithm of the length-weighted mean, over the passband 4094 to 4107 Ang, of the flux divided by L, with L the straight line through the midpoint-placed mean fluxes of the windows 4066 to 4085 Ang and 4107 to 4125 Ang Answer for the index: 0.192 mag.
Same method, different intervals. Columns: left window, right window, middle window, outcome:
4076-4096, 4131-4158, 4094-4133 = 0.142 mag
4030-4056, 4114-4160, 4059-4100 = 0.119 mag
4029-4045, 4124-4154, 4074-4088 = 0.102 mag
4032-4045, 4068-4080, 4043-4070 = -0.035 mag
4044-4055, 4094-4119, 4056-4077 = 0.033 mag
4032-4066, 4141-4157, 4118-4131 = 0.079 mag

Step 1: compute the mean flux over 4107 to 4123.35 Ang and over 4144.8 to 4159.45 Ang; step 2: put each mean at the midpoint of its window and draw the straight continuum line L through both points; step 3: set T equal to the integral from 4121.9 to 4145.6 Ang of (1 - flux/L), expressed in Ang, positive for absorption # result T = -0.8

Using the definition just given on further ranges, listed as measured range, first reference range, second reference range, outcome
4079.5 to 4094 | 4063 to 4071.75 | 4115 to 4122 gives -0.9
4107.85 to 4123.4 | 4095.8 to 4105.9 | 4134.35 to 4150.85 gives -0.9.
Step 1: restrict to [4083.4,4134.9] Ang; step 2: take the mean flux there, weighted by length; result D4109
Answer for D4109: 4.41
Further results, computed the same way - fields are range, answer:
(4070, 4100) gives 4.36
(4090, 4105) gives 3.86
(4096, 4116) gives 3.96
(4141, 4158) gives 5.08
